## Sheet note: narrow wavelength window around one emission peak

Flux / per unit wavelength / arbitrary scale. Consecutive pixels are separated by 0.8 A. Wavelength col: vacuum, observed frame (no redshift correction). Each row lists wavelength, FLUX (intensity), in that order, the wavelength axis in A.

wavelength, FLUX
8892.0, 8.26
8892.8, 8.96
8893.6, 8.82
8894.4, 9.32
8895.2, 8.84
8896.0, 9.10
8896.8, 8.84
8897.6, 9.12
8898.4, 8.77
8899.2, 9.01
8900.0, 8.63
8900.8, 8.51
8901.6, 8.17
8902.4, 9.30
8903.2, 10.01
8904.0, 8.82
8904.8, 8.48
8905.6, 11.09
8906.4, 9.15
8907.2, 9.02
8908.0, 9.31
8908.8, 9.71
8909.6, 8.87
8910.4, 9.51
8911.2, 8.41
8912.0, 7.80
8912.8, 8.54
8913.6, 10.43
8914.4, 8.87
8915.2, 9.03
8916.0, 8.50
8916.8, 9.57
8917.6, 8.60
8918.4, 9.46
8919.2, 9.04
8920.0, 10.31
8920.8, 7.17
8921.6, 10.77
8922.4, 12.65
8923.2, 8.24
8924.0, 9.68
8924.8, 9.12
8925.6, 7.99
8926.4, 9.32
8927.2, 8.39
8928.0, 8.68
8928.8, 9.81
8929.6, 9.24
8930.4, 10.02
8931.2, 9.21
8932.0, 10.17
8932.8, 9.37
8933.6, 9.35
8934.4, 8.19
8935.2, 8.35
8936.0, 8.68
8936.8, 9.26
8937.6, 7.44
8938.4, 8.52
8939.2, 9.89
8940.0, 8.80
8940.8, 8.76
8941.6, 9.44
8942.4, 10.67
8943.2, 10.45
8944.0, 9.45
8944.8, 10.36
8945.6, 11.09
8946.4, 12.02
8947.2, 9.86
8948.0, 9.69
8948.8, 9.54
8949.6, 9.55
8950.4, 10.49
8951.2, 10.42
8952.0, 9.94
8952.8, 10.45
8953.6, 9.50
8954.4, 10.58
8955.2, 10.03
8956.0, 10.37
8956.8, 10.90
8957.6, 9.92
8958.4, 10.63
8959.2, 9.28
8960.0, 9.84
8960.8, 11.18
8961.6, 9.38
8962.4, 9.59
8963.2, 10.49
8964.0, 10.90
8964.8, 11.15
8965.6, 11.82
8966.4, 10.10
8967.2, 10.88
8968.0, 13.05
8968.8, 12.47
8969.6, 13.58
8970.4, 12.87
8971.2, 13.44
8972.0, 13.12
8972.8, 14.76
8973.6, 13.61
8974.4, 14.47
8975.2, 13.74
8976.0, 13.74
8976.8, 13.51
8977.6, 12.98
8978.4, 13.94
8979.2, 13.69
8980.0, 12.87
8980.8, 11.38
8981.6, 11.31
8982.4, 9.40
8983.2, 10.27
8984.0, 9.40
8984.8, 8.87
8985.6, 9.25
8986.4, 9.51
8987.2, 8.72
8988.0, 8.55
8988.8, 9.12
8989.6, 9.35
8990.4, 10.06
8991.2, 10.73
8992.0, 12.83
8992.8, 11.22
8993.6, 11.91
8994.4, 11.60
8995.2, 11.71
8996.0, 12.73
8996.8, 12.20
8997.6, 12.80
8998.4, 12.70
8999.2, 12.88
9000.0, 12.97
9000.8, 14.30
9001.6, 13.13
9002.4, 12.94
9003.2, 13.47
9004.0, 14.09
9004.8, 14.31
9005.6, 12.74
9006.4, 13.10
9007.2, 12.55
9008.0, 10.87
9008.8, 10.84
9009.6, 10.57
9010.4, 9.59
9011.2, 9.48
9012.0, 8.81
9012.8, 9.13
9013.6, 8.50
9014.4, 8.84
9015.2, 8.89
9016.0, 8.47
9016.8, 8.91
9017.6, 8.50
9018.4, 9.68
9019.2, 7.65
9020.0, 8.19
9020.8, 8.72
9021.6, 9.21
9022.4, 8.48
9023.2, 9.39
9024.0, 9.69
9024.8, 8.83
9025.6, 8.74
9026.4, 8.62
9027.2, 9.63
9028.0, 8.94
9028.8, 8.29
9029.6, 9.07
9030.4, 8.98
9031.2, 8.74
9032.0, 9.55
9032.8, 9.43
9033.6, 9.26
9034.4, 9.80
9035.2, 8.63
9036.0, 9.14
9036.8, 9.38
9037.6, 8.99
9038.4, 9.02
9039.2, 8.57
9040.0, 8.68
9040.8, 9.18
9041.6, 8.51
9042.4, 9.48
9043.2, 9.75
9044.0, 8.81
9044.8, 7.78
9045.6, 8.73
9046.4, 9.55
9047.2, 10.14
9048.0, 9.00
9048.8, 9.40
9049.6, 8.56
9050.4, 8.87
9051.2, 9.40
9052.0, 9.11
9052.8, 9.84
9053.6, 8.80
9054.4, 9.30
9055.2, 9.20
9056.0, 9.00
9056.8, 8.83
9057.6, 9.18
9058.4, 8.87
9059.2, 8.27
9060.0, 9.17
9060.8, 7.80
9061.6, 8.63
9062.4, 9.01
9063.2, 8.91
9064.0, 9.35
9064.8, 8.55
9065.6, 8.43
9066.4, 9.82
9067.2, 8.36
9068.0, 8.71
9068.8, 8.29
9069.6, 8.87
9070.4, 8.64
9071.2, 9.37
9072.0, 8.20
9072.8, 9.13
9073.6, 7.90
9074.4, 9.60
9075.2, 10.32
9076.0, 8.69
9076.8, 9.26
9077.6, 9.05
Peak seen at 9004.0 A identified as [N II]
